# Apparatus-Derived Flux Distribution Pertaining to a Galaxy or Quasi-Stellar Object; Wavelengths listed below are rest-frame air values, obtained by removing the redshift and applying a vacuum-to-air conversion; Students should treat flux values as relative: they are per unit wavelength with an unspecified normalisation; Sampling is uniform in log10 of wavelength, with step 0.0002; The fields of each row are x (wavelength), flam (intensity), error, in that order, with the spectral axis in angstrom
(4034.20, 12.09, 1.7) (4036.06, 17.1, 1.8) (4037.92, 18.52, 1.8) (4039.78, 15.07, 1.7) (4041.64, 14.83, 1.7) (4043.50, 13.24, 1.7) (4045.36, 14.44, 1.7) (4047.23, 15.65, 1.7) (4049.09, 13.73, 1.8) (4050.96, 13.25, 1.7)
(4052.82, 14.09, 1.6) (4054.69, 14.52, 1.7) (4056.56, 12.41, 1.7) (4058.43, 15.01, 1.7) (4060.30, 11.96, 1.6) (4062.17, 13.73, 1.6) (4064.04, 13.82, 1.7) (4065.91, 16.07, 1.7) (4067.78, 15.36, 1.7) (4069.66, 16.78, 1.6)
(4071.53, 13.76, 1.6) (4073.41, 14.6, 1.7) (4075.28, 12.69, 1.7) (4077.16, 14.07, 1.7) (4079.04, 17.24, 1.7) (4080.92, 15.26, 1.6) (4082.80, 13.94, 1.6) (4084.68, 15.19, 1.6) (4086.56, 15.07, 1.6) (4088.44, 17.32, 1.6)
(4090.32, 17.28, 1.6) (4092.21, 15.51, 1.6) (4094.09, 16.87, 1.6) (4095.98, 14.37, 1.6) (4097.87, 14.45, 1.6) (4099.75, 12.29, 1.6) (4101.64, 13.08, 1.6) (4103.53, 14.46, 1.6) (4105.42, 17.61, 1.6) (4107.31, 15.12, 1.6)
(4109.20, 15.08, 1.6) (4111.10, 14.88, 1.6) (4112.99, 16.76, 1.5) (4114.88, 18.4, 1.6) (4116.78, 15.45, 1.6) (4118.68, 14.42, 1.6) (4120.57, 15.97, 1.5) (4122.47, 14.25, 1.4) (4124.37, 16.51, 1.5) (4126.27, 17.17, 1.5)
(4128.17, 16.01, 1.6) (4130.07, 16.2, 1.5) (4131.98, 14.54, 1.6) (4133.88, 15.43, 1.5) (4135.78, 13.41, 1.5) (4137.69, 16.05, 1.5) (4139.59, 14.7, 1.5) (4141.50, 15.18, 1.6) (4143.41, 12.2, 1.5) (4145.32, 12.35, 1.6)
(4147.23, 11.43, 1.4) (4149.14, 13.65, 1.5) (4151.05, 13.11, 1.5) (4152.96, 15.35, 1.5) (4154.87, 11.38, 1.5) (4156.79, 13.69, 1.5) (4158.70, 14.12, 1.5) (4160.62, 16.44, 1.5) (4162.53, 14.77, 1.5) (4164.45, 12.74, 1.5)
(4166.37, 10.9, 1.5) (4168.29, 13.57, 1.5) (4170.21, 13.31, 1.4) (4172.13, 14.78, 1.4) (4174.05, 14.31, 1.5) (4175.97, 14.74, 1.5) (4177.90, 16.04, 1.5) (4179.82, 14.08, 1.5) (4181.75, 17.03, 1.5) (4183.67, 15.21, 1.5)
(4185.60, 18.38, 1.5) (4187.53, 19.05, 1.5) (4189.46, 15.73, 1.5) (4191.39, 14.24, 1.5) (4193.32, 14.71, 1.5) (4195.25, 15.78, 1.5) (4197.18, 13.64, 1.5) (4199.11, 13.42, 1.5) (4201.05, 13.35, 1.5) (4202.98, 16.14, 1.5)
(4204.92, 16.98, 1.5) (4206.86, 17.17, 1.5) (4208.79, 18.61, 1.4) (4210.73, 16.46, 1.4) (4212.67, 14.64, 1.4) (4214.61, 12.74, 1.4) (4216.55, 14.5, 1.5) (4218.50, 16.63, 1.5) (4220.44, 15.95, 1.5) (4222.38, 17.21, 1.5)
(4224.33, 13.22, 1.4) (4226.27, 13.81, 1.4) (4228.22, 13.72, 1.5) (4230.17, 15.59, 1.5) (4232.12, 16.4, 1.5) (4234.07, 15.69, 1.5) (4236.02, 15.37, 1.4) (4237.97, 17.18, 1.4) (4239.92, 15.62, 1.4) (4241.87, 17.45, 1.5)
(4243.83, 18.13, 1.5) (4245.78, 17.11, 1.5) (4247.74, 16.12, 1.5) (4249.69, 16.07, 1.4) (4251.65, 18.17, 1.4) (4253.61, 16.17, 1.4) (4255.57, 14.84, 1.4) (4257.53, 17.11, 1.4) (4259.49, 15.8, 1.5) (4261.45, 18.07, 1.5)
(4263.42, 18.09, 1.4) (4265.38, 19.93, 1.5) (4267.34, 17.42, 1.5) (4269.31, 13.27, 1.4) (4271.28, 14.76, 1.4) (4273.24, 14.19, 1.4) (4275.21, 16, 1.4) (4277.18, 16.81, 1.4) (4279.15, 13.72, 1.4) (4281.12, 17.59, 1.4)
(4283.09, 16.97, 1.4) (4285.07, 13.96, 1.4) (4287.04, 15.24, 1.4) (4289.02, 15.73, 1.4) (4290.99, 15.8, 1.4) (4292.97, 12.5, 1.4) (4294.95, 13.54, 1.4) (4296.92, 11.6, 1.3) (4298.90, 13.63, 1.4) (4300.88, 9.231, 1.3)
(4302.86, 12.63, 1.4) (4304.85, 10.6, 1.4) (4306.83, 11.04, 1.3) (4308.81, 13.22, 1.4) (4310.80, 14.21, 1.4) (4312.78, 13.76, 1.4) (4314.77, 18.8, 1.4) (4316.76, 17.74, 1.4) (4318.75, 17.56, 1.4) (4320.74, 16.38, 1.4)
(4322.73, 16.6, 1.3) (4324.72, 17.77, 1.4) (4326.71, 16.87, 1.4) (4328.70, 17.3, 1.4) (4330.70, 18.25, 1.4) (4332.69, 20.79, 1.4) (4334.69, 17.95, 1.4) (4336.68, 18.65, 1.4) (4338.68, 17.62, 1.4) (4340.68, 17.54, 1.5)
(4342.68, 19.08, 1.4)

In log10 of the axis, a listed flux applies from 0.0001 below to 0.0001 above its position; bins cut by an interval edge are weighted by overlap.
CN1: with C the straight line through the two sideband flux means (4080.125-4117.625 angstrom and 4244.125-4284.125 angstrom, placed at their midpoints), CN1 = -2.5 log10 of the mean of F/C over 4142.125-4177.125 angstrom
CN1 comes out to 0.169 mag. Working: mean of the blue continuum 15.4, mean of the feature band 13.5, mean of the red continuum 16.4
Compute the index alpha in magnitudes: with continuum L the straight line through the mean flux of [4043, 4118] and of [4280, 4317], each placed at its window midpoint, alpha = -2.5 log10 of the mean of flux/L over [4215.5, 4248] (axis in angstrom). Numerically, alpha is -0.11 mag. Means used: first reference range 14.9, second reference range 14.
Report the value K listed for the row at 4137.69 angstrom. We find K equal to 16.05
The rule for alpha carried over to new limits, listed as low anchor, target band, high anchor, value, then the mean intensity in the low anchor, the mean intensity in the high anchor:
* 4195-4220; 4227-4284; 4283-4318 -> -0.12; 15.4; 13.8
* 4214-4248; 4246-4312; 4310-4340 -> 0.11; 15.7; 17.4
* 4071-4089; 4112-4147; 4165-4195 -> -0.02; 14.9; 15.1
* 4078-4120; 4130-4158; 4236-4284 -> 0.14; 15.5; 16.5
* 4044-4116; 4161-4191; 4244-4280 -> 0.05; 14.9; 16.4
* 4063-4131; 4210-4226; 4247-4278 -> 0.07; 15.4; 16.4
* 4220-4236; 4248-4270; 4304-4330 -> -0.10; 15.2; 15.6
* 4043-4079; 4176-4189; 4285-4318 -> -0.18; 14.3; 13.7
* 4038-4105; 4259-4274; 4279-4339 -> -0.08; 14.7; 15.4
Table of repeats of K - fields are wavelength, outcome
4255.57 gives 14.84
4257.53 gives 17.11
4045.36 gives 14.44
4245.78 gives 17.11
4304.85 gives 10.6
